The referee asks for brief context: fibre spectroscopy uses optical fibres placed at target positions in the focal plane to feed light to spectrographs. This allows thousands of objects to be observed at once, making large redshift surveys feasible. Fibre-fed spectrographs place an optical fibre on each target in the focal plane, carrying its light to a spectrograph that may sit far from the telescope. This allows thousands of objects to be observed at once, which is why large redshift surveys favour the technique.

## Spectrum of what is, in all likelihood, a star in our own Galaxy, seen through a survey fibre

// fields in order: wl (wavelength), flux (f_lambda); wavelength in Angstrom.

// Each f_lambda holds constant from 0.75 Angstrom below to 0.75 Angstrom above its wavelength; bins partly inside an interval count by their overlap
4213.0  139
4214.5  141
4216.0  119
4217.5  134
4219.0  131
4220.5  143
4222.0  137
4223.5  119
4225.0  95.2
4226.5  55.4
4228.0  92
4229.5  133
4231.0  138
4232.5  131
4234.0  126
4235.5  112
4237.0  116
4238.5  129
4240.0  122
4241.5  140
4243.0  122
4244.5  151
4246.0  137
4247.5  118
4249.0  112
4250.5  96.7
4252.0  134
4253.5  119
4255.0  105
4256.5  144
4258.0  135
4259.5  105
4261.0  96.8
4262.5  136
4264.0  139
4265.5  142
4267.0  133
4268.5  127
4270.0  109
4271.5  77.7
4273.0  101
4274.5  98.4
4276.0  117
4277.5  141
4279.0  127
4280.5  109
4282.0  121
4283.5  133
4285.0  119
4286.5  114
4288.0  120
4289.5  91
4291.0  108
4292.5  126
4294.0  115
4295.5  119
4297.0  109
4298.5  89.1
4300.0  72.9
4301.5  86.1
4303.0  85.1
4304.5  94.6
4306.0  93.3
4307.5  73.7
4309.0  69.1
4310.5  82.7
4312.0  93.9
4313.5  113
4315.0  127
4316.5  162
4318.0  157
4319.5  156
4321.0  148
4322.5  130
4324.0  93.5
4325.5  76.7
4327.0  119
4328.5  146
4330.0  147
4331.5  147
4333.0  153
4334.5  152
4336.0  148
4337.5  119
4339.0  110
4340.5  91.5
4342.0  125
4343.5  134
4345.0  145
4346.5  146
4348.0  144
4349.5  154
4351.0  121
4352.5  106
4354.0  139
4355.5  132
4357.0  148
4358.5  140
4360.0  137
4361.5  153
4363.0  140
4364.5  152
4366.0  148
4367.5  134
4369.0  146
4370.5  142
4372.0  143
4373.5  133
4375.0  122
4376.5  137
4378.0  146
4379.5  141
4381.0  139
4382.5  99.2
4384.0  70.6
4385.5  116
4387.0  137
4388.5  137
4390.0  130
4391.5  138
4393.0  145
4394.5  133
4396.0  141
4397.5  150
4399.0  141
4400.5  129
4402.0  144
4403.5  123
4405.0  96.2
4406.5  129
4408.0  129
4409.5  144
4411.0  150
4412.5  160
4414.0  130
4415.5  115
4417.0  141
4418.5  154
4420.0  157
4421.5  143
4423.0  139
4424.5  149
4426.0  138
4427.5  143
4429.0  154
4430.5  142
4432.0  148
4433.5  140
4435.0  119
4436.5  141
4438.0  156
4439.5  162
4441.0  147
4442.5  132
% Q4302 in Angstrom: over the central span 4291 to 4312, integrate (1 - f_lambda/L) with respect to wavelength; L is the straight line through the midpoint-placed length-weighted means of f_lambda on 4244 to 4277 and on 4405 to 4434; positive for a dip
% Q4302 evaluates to 5.2 Angstrom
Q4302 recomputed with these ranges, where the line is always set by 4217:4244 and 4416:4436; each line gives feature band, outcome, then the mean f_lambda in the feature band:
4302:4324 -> 3.1 Angstrom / 112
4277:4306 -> 4.3 Angstrom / 109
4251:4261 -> 0.2 Angstrom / 121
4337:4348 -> 0.7 Angstrom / 126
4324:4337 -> -0.1 Angstrom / 133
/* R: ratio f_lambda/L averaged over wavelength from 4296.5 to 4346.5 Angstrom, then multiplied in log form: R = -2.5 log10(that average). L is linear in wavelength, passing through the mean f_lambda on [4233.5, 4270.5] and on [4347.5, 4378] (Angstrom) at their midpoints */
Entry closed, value 0.14 mag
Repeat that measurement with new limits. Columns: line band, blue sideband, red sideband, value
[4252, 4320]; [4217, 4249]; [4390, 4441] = 0.129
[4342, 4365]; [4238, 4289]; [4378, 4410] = -0.097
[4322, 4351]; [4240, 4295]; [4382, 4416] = -0.042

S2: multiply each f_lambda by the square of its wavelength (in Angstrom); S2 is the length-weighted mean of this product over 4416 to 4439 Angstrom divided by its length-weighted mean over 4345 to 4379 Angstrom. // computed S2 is 1.1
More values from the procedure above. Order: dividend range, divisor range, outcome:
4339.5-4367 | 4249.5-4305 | 1.24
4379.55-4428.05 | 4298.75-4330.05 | 1.27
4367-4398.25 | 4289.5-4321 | 1.28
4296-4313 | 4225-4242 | 0.77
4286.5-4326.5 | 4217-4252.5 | 0.91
